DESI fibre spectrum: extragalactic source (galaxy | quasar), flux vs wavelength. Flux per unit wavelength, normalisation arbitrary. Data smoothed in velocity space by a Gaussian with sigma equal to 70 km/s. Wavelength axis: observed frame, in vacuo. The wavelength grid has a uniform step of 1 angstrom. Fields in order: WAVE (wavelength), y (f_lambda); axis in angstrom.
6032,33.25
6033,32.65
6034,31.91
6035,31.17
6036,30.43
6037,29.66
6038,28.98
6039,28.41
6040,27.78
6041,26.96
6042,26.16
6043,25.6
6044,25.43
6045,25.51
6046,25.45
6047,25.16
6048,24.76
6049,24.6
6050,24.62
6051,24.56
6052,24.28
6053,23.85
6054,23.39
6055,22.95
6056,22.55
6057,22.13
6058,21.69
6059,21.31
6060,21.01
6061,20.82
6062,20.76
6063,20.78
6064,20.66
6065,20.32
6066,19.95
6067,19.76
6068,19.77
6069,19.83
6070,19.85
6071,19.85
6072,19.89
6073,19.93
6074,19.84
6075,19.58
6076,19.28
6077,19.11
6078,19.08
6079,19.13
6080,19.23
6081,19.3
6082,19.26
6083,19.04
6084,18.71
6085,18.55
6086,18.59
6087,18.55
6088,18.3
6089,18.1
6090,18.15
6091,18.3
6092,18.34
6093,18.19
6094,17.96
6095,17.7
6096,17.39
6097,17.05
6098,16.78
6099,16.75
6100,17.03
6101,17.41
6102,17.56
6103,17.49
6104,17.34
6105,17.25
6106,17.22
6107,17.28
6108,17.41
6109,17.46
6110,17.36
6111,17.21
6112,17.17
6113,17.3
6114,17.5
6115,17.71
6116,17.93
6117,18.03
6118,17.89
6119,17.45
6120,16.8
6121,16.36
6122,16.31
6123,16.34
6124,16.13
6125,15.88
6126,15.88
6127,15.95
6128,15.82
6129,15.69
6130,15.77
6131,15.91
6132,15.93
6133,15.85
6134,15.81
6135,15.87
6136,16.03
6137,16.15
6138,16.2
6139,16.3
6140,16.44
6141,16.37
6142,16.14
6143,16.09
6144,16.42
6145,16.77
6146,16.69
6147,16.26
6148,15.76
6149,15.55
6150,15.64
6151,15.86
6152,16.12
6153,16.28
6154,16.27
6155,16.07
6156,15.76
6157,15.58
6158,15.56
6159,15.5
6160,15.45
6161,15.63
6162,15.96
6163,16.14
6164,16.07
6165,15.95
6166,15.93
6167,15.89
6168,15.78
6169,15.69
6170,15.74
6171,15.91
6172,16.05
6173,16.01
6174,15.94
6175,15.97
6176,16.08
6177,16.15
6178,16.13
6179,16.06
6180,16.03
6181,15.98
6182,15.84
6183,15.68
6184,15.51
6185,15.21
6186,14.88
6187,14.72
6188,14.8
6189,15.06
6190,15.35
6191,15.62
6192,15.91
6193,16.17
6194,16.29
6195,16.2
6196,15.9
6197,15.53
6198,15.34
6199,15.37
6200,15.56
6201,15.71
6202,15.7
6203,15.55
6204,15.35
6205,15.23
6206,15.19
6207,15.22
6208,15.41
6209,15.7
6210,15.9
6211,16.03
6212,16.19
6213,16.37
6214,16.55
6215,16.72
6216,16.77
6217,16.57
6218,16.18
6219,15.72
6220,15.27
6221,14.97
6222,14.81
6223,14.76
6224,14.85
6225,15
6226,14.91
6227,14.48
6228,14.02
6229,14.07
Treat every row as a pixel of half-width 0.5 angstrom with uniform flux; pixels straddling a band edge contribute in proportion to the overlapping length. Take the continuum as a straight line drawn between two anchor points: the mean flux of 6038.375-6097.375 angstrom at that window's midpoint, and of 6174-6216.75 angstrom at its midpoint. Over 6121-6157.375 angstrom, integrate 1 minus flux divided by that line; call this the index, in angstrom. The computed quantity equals 4.1 angstrom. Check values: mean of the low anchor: 21.2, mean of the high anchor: 15.7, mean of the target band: 16.1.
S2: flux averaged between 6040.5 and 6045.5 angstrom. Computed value 25.9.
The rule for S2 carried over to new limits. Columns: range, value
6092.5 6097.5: 17.7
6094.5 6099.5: 17.1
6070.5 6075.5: 19.8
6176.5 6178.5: 16.1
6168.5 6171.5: 15.8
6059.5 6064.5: 20.8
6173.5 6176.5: 16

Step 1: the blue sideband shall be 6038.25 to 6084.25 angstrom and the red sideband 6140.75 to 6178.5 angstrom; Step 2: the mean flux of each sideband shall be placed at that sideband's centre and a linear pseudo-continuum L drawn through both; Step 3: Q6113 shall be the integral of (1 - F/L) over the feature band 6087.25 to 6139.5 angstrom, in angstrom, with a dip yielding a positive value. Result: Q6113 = 5.1 angstrom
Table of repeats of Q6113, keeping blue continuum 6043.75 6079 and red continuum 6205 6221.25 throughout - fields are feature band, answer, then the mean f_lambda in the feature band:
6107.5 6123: 1.9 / 17.3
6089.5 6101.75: 1.7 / 17.6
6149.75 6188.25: 3.9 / 15.8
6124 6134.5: 1.8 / 15.9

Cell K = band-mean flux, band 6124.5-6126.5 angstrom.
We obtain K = 15.9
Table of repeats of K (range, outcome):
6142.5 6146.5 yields 16.5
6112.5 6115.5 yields 17.5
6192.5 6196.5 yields 16.1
